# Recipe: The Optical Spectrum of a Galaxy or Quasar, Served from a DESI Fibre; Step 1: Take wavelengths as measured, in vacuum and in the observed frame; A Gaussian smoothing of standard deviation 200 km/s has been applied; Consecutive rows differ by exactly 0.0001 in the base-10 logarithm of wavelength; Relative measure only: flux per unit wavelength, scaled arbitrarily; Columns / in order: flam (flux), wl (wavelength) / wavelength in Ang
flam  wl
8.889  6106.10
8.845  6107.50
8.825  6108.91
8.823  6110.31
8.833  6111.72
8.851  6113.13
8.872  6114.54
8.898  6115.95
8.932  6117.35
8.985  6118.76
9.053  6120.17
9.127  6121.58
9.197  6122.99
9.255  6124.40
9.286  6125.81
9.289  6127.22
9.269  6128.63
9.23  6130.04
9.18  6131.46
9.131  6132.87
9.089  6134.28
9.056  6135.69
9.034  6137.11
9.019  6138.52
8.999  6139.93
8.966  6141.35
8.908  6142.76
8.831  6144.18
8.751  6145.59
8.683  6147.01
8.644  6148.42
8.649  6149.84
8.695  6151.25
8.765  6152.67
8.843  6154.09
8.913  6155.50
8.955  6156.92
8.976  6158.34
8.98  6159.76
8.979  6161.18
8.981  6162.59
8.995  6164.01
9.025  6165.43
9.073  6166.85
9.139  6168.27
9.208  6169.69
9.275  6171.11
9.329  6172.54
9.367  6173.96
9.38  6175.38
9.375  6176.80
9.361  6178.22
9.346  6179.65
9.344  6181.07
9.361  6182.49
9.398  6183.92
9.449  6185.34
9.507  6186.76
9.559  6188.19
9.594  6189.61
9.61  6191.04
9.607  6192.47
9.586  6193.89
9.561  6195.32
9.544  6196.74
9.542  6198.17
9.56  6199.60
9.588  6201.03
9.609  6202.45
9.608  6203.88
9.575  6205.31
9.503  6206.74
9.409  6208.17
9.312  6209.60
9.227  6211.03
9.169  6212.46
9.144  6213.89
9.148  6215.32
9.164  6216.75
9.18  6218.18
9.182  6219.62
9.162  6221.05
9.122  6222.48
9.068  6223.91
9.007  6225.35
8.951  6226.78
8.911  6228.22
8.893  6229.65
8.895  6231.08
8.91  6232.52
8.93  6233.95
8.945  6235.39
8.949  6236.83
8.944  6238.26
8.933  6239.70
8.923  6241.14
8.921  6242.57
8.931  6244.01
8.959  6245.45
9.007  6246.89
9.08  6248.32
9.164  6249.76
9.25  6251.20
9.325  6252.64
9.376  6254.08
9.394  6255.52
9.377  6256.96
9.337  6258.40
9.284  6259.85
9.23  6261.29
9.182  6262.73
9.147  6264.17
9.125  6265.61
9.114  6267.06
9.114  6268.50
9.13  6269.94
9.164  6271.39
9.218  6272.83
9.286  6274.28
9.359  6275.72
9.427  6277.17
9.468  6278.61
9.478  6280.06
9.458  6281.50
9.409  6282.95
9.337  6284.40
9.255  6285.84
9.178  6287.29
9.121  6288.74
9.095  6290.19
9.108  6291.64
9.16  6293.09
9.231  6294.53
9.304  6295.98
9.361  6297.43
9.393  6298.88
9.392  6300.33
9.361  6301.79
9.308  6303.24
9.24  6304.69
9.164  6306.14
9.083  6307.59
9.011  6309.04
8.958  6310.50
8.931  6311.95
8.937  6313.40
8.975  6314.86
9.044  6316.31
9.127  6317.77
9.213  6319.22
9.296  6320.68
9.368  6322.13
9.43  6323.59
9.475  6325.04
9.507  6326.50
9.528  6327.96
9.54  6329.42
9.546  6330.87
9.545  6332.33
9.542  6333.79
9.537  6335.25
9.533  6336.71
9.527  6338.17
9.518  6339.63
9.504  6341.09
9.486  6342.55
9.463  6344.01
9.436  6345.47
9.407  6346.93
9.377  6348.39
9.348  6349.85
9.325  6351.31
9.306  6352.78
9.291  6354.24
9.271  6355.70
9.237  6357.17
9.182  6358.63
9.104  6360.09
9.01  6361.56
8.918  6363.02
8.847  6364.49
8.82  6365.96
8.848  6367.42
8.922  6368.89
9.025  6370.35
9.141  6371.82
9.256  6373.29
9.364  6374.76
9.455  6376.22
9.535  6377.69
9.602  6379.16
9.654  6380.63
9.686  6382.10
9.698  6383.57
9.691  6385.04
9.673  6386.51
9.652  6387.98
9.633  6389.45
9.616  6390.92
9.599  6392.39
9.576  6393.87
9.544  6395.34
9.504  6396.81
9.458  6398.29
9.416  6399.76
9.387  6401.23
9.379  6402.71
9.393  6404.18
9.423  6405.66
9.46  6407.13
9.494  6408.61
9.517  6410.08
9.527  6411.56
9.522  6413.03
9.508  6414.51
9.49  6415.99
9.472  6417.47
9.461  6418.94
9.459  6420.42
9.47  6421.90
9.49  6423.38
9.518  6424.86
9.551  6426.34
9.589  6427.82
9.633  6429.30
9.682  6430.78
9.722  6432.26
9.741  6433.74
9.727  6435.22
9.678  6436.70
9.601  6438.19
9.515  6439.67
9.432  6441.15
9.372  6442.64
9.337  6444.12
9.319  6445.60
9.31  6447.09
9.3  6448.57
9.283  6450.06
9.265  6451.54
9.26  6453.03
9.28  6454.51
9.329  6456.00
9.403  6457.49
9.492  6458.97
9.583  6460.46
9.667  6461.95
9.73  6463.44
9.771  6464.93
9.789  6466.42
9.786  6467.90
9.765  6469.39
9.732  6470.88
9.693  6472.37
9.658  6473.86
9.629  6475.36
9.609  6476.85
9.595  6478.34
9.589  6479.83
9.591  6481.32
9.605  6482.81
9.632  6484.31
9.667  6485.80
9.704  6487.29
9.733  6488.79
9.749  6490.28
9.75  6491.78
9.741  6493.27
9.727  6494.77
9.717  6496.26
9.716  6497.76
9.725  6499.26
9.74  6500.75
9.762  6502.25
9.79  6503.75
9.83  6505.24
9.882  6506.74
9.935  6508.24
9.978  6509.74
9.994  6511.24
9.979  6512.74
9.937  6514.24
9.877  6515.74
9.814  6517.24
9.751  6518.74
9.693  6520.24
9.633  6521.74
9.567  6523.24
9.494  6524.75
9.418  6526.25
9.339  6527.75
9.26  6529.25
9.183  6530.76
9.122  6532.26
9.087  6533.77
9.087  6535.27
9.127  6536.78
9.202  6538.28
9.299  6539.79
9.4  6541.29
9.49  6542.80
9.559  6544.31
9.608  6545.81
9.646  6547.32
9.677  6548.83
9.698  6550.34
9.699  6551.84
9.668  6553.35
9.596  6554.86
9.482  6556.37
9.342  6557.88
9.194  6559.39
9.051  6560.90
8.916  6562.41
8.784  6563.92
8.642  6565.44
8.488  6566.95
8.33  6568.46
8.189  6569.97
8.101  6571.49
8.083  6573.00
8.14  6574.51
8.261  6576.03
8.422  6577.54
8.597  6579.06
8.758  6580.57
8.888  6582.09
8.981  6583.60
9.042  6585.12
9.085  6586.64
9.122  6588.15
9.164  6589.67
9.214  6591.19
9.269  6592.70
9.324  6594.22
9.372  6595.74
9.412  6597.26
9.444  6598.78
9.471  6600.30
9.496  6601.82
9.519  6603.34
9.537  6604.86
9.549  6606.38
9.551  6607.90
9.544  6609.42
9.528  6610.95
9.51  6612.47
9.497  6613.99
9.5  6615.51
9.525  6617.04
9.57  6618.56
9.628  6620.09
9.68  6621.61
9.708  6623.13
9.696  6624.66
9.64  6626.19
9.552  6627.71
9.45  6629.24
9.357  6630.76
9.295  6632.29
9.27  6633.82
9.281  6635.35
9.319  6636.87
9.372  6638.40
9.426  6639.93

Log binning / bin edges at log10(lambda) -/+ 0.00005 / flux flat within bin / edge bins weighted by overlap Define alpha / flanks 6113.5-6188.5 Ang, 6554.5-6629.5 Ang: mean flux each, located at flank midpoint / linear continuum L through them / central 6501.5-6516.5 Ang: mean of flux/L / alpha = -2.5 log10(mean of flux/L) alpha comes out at -0.09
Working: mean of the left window 9.09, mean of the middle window 9.89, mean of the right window 9.15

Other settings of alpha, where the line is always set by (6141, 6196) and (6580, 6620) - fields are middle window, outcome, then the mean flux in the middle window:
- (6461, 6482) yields -0.05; 9.69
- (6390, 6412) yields -0.03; 9.49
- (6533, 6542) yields 0.01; 9.2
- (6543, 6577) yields 0.04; 9.01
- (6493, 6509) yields -0.05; 9.78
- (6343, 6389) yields -0.01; 9.31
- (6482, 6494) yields -0.05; 9.7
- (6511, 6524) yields -0.06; 9.8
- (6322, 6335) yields -0.03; 9.5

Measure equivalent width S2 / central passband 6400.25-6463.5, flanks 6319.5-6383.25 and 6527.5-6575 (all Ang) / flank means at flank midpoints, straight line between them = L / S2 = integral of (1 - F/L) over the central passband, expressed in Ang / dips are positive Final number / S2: -1.6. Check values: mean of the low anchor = 9.34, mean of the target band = 9.48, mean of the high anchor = 9.11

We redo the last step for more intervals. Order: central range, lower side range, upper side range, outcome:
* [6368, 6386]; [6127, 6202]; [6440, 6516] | 0.1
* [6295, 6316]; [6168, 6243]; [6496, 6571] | 0.3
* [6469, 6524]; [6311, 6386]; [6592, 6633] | -1.9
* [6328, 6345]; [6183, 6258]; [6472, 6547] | -0.2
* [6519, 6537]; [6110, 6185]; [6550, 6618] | -0.5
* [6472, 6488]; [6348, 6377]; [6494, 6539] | -0.2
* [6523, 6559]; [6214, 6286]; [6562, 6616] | -1.5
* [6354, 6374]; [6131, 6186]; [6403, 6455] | 0.7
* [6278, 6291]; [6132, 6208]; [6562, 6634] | -0.2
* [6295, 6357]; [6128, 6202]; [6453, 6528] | 0.7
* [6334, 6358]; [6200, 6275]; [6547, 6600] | -0.8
